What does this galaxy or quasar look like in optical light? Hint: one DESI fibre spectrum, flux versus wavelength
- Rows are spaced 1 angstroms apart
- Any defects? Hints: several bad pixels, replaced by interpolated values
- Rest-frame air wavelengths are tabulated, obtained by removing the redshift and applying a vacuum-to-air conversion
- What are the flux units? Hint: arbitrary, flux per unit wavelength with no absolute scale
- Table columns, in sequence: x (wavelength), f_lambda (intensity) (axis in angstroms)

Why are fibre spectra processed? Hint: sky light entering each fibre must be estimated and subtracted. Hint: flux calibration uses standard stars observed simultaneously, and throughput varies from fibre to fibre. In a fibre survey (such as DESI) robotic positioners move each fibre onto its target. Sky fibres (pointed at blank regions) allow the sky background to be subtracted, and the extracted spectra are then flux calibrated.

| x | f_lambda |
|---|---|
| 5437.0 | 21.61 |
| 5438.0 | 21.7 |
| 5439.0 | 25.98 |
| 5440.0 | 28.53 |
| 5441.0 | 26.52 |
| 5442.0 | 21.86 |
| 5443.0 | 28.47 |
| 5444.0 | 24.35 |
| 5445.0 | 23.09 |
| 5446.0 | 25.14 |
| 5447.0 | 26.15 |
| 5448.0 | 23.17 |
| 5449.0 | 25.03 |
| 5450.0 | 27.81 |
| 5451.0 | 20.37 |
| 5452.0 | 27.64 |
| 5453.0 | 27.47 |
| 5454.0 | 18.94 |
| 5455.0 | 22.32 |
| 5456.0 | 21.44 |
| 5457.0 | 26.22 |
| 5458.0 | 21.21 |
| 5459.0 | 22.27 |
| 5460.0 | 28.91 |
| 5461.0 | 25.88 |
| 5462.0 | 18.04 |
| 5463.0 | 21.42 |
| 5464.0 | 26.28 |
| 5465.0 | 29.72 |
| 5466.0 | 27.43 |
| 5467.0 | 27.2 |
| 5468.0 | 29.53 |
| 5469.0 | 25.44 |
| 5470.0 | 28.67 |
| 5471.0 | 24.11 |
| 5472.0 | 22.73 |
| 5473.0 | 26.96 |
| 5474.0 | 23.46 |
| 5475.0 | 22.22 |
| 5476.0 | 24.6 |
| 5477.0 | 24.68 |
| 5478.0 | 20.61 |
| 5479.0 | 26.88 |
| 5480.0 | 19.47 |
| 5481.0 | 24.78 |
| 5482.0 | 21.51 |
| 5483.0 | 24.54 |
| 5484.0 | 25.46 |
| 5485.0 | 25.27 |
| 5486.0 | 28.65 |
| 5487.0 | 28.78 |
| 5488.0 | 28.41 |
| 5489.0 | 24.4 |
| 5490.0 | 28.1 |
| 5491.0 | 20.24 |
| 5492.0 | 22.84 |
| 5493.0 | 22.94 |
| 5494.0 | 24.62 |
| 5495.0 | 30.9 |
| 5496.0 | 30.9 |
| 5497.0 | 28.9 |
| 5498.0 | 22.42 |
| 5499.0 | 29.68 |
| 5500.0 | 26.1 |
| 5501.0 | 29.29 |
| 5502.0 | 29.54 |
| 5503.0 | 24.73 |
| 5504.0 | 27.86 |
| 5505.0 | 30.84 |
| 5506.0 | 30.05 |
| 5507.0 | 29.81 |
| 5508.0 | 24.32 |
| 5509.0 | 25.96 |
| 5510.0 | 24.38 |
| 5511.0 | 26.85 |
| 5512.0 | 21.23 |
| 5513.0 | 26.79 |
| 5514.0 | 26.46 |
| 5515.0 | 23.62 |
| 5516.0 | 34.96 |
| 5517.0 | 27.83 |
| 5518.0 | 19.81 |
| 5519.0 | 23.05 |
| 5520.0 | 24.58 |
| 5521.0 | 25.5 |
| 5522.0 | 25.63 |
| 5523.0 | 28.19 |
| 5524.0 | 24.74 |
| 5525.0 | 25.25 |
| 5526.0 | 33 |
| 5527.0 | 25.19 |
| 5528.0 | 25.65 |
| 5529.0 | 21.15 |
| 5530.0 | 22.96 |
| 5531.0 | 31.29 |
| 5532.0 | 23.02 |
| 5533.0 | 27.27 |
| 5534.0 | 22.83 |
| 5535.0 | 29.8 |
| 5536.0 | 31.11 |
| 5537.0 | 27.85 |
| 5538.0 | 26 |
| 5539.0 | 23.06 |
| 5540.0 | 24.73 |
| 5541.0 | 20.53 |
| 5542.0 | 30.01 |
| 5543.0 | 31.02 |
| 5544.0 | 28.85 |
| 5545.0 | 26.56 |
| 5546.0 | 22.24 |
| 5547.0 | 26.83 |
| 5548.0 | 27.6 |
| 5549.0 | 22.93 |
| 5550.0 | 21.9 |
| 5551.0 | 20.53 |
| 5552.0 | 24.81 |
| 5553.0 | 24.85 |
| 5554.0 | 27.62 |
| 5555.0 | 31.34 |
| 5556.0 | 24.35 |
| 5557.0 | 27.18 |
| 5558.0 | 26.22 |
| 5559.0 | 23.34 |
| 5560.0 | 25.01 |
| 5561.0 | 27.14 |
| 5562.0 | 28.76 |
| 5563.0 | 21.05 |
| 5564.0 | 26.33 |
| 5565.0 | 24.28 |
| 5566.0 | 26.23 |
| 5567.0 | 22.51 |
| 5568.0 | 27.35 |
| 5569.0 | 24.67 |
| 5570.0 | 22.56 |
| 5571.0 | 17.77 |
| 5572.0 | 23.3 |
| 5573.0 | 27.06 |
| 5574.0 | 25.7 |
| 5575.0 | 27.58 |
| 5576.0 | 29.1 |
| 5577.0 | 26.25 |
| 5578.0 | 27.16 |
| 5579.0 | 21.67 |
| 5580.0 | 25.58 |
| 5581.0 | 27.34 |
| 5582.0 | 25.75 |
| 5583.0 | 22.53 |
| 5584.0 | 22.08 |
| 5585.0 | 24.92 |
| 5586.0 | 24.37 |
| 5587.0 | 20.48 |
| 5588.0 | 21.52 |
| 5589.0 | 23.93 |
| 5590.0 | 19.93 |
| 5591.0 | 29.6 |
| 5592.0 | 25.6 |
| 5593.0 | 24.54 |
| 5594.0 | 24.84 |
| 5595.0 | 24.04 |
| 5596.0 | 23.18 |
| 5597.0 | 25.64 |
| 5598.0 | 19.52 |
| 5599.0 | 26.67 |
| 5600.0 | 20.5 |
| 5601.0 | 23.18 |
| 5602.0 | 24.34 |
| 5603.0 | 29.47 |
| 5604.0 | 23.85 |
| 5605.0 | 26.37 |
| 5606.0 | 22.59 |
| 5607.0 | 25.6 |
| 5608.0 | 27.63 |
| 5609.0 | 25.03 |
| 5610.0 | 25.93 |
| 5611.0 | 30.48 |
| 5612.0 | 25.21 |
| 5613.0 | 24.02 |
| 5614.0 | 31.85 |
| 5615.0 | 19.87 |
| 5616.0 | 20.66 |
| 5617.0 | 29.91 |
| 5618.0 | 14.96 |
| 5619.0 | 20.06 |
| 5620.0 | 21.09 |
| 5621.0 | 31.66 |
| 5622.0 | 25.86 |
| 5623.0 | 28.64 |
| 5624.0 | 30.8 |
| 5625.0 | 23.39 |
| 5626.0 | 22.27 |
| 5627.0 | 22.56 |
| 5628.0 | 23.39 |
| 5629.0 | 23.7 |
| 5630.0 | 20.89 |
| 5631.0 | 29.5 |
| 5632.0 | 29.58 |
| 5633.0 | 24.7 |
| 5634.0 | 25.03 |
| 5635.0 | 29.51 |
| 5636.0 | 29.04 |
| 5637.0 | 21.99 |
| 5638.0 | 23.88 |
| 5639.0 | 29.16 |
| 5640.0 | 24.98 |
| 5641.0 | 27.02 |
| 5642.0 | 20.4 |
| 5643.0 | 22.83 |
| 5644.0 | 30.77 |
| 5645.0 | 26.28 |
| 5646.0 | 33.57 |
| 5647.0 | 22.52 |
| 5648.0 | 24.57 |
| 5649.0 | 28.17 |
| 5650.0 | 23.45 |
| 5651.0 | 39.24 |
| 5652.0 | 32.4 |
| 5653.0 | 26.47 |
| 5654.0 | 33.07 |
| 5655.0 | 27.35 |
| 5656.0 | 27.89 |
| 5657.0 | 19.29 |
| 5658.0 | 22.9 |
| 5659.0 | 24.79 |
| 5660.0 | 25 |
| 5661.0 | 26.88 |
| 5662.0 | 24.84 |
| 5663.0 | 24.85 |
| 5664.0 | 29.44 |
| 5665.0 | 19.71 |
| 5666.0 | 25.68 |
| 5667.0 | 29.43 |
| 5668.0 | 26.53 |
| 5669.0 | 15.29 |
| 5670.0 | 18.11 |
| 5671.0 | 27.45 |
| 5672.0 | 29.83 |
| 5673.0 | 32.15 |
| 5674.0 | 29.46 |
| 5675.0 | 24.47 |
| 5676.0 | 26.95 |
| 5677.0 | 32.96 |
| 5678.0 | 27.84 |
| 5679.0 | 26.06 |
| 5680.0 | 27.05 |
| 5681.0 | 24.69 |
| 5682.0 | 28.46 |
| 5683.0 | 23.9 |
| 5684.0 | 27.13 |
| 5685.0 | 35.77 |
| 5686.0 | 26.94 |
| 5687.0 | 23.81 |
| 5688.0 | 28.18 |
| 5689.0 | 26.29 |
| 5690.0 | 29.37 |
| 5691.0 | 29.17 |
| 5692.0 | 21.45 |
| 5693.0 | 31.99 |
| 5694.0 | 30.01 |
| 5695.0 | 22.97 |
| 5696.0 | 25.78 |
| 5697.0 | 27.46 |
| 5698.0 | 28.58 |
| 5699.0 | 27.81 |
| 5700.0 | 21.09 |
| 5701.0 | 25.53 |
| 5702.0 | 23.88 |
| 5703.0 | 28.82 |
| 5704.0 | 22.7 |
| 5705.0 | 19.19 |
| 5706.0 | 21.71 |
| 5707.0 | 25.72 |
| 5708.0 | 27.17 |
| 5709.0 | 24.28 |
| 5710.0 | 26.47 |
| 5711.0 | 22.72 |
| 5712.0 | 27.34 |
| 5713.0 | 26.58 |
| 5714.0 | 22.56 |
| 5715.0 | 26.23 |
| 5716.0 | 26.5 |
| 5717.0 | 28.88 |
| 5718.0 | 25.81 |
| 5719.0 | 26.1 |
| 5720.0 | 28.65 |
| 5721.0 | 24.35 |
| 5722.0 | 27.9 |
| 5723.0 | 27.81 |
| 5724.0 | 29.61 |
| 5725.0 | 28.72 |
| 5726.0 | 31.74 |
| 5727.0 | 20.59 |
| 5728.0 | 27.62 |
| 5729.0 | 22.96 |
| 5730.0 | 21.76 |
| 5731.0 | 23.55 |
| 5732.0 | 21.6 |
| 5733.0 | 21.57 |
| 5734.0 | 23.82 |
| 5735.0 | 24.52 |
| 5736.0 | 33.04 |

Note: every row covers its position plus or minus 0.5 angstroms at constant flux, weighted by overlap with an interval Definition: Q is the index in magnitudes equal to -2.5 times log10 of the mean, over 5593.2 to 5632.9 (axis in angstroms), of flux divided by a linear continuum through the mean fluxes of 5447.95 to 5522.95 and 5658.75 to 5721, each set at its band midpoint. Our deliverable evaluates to 0.05 mag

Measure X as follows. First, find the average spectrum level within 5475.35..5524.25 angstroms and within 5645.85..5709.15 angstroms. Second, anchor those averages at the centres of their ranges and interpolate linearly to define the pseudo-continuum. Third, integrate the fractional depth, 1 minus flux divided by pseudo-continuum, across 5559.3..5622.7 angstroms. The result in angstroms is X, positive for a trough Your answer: 3.7 angstroms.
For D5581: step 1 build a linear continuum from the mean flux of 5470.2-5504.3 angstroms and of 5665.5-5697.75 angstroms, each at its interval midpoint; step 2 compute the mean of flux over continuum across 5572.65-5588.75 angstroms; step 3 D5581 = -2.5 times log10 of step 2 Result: 0.055 mag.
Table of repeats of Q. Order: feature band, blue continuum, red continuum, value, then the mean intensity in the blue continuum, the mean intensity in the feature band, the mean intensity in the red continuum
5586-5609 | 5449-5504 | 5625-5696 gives 0.08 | 25.3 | 24.2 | 26.4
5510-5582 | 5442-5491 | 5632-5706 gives -0.01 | 24.8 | 25.7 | 26.5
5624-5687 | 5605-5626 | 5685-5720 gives -0.03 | 25.2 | 26.4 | 26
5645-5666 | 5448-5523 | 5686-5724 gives -0.04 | 25.5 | 26.8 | 26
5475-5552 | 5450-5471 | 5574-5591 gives -0.05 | 24.9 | 25.9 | 24.6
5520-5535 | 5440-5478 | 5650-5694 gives -0.02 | 24.8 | 25.9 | 27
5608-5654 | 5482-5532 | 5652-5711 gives 0.01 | 26.3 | 26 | 26.2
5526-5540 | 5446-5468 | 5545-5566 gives -0.04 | 24.6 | 26.1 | 25.3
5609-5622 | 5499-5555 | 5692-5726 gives 0.06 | 26.2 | 24.7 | 26.1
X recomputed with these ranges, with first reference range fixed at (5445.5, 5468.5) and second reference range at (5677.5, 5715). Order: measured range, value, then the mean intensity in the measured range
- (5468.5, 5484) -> 0.49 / 24.1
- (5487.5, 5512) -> -1.68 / 26.7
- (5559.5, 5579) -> 0.18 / 25.2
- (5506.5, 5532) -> -0.76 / 25.9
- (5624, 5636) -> 0.18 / 25.4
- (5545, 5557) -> 0.07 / 25.2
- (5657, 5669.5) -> 0.74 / 24.4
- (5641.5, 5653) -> -0.78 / 27.6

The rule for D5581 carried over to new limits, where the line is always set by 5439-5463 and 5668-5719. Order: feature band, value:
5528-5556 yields -0.03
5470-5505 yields -0.04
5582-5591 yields 0.11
